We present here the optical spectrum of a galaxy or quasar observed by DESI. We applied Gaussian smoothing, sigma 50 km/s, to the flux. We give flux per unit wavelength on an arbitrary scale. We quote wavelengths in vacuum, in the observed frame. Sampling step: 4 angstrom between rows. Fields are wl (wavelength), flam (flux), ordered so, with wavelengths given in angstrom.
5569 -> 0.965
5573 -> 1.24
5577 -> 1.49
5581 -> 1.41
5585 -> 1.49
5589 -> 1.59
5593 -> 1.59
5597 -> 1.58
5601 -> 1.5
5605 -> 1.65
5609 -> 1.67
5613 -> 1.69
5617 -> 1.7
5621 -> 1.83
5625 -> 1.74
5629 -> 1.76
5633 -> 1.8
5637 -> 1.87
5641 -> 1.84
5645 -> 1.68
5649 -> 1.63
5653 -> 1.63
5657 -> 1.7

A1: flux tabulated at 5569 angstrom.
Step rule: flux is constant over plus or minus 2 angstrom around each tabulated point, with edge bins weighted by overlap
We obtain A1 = 0.965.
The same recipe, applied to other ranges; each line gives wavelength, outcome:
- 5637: 1.87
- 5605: 1.65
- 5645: 1.68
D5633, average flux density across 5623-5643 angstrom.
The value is 1.8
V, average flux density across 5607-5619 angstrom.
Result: 1.69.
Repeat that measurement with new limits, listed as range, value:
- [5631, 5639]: 1.83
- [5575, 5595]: 1.51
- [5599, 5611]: 1.61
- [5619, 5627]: 1.79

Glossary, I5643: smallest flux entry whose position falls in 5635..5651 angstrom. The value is 1.63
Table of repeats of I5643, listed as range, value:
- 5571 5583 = 1.24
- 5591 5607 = 1.5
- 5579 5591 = 1.41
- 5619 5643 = 1.74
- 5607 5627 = 1.67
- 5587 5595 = 1.59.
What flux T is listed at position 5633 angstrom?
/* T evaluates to 1.8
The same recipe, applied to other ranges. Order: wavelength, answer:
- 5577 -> 1.49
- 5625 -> 1.74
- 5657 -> 1.7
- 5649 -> 1.63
